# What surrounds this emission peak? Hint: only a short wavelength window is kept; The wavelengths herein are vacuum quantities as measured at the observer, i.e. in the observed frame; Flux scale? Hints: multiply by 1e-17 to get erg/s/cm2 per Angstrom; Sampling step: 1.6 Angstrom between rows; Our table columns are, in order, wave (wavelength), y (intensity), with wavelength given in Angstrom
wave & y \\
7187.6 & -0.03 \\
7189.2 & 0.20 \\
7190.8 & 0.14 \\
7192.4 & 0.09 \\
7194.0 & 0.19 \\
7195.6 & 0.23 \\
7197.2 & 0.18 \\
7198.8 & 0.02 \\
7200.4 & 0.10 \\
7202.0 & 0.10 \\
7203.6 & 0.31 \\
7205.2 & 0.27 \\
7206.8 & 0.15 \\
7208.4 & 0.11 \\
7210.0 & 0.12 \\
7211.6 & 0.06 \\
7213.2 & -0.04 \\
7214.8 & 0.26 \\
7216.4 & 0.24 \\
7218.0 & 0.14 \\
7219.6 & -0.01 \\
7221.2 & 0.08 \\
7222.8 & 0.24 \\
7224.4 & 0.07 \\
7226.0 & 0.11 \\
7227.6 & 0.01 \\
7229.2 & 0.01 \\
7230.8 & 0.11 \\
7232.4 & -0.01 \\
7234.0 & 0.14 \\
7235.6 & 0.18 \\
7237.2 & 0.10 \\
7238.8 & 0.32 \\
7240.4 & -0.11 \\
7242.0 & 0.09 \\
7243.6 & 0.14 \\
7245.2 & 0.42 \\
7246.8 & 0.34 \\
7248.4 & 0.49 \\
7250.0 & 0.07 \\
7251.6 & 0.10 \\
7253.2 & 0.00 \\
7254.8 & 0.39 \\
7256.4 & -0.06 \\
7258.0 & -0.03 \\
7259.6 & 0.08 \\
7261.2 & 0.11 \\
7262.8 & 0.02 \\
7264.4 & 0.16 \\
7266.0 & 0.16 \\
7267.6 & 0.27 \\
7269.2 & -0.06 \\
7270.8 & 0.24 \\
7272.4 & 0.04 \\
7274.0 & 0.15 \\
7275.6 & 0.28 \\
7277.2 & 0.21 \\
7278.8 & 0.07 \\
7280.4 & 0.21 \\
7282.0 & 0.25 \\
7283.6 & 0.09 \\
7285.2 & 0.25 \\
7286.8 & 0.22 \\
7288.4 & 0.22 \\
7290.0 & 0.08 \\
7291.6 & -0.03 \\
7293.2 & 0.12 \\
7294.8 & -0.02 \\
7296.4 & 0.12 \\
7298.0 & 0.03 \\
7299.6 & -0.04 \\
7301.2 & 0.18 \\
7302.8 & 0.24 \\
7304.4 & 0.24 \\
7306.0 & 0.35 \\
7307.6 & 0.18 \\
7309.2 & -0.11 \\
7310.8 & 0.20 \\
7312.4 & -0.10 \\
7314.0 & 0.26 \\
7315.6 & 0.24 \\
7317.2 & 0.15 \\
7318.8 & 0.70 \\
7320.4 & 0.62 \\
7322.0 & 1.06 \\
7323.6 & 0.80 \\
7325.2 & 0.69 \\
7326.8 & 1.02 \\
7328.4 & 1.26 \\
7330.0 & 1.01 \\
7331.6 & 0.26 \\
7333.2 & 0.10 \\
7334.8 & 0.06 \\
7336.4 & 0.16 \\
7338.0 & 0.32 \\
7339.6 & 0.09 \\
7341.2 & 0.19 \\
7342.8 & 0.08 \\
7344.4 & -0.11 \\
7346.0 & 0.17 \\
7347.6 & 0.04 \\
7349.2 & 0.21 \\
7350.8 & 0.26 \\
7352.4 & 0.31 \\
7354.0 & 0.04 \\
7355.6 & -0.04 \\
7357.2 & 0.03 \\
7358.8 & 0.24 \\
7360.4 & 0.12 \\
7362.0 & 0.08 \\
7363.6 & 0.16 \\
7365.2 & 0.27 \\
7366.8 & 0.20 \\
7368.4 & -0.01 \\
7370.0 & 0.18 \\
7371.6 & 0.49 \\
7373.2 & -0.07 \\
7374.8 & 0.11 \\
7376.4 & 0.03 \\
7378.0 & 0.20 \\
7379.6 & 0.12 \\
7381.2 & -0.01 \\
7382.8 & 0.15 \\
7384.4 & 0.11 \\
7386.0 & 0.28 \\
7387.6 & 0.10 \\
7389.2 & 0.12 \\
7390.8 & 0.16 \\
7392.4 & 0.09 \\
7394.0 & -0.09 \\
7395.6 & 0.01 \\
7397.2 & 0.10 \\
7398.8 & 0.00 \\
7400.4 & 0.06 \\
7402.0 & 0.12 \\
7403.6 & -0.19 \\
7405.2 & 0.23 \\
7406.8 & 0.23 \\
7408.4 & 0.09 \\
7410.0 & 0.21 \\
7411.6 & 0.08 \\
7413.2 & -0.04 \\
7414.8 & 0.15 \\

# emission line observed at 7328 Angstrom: [O II]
